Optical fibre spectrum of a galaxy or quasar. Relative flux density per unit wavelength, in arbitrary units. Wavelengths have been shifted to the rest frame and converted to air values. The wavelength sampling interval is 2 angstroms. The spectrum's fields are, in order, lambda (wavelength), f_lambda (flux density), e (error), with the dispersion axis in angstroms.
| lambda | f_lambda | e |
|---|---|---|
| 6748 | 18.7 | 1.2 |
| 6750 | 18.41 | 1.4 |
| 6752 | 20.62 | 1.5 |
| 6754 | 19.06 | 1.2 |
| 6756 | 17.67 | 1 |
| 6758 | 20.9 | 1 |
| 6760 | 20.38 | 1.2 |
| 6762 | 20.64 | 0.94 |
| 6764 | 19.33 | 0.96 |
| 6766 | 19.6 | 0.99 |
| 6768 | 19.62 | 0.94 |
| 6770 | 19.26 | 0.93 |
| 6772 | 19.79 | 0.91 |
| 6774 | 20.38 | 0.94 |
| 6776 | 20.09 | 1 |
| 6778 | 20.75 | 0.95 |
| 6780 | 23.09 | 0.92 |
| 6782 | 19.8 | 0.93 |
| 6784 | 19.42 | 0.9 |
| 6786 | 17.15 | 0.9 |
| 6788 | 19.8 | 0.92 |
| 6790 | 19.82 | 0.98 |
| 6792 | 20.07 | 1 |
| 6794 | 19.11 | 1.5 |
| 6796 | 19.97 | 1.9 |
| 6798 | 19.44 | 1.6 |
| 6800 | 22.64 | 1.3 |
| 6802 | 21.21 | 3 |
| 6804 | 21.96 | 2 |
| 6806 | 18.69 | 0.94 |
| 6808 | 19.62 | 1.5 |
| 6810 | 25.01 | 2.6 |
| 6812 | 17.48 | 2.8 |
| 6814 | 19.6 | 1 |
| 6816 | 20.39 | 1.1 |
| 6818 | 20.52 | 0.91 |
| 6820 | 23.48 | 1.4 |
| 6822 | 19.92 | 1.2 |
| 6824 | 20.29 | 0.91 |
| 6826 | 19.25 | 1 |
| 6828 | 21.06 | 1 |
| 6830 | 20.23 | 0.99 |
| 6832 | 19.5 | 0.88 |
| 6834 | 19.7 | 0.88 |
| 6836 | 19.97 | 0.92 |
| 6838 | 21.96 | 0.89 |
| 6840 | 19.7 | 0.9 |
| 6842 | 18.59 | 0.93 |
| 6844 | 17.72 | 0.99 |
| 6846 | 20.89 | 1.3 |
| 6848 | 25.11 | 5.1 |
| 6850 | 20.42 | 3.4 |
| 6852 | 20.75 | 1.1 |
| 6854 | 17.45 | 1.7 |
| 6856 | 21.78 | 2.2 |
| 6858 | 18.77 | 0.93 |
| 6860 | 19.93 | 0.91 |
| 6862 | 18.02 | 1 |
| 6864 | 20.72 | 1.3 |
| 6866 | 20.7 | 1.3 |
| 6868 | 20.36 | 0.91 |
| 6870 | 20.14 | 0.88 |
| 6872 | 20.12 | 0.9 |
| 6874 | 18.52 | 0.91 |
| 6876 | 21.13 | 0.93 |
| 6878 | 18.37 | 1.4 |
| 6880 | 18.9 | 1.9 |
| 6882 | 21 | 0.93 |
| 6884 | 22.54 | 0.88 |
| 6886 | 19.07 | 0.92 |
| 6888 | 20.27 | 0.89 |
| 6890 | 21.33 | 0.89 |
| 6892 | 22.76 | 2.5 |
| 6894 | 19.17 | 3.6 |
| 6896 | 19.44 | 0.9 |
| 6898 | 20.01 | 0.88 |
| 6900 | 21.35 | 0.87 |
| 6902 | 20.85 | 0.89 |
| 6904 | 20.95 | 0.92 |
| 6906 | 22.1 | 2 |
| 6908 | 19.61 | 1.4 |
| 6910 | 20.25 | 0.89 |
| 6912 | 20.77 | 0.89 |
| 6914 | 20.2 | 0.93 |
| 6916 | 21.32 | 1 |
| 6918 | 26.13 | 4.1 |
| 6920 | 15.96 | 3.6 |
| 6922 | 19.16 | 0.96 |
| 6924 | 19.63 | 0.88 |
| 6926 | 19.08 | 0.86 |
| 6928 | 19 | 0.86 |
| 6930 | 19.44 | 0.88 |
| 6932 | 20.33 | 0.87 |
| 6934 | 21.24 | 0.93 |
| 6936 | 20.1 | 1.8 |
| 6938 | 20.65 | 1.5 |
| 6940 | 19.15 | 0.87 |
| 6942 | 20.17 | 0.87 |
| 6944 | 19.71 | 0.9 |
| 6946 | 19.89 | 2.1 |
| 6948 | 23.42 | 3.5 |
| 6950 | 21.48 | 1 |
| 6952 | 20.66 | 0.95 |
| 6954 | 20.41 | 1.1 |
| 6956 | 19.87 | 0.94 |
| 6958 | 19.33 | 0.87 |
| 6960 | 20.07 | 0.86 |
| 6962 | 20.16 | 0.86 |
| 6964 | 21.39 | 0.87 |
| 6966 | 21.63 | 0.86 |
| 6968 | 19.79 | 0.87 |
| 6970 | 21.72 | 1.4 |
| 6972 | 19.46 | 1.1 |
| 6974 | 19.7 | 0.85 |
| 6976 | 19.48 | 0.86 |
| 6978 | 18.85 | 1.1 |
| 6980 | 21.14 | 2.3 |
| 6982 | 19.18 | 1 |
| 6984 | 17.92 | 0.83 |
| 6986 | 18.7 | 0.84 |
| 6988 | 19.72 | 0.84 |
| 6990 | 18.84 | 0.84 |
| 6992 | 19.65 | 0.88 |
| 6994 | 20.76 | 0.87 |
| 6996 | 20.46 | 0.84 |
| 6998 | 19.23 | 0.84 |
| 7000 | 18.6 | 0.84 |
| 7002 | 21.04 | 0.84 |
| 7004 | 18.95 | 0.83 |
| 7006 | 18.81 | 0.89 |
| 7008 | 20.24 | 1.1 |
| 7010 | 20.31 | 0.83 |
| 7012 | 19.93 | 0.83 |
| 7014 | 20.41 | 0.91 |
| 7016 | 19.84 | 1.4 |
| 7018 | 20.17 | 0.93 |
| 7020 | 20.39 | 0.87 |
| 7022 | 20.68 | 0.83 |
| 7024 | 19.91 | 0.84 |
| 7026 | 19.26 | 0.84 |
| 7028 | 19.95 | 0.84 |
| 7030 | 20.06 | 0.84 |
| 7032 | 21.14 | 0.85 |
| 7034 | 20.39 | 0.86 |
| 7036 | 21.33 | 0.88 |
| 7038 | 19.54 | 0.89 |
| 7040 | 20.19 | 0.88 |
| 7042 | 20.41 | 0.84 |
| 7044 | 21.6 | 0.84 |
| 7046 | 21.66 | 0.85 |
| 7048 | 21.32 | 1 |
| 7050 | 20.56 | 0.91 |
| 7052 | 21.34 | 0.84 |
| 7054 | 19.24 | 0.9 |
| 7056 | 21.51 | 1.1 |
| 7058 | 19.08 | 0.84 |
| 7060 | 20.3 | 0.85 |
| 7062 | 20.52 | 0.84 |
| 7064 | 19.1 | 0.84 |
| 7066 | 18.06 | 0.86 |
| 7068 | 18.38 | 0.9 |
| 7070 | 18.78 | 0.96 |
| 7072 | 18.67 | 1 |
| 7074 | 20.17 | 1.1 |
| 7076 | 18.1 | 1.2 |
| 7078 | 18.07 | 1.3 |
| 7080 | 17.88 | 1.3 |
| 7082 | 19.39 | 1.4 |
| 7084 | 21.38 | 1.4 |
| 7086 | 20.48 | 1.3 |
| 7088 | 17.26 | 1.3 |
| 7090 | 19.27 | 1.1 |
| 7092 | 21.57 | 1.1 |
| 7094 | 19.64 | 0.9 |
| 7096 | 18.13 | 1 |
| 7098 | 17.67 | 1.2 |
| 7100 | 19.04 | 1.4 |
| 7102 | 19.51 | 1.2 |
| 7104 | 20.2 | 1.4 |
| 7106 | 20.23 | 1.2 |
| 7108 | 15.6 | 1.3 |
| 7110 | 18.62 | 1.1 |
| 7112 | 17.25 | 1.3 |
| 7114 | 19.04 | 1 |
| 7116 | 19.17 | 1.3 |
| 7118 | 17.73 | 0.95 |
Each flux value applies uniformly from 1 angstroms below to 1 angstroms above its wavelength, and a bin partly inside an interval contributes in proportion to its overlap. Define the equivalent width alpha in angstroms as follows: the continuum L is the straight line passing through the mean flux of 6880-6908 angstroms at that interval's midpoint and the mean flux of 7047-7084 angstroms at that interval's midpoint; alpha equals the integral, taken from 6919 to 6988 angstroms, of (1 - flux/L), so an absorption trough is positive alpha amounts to 1.3 angstroms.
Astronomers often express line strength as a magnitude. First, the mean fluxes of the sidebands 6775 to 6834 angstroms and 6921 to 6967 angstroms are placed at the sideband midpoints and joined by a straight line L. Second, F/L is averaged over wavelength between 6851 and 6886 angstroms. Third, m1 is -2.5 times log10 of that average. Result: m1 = 0.02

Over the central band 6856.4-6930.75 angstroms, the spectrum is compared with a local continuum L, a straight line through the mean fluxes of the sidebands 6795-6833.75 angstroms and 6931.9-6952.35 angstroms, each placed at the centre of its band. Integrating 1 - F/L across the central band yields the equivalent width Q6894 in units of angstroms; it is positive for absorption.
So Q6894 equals 1.38 angstroms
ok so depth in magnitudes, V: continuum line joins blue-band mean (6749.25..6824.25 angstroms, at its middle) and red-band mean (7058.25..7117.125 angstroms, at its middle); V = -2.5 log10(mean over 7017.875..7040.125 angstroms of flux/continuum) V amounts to -0.056 mag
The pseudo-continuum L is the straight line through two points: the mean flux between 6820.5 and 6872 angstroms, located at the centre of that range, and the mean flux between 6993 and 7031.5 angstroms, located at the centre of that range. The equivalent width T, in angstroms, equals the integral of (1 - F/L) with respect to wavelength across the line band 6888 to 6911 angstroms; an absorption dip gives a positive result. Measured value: -0.69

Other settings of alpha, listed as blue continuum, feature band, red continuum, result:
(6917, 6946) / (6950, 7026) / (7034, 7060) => 1.3 angstroms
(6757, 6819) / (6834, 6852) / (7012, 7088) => -0.3 angstroms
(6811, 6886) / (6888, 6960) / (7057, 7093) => -2.1 angstroms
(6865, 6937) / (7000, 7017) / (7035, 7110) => 0.0 angstroms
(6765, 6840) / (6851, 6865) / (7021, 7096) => 0.4 angstroms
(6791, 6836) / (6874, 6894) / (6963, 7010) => -0.3 angstroms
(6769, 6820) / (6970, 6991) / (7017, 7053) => 1.1 angstroms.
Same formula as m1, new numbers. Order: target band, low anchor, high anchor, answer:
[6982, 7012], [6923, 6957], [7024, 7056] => 0.049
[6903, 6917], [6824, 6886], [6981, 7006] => -0.050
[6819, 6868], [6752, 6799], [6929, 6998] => -0.018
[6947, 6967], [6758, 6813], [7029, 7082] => -0.045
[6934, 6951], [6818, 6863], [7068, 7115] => -0.049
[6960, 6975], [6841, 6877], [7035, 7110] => -0.038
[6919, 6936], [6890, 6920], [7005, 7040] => 0.080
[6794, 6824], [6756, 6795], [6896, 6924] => -0.031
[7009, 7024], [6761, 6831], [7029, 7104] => -0.021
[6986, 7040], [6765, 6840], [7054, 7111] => -0.029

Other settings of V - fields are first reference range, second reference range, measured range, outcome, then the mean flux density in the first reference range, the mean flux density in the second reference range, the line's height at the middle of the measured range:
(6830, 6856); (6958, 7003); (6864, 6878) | 0.00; 20.2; 19.9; 20.1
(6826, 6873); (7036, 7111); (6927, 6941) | 0.00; 20.1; 19.6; 19.9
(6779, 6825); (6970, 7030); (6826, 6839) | 0.00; 20.4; 19.7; 20.3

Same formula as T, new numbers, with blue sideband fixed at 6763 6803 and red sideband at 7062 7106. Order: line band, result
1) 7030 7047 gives -1.3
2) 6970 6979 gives -0.1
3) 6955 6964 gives -0.2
